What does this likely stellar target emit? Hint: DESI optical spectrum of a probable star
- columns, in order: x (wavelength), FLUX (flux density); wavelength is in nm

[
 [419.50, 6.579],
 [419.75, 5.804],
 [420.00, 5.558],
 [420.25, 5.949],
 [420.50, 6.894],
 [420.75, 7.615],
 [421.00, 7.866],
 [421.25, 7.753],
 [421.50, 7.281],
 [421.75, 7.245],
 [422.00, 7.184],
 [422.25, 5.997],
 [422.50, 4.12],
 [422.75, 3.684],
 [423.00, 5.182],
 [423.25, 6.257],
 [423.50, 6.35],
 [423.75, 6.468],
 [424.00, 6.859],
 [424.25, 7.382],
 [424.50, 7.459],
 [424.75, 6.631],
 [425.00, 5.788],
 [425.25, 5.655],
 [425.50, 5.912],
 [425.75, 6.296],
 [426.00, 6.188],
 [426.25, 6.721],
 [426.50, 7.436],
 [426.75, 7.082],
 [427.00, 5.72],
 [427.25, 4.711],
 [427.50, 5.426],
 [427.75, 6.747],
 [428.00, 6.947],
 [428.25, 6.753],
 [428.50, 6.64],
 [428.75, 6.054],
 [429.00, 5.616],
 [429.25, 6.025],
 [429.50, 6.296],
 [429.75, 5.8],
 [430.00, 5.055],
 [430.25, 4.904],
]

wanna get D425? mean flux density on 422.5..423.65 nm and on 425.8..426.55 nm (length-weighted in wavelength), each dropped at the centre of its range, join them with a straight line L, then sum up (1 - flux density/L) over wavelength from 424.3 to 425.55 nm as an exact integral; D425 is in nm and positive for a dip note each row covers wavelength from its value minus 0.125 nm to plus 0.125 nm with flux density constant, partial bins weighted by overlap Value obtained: -0.06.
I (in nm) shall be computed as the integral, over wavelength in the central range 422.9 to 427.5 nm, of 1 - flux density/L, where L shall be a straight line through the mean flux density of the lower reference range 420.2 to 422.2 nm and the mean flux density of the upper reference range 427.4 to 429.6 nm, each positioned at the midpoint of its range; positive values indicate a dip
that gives 0.27 nm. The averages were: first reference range 7.23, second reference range 6.29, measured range 6.32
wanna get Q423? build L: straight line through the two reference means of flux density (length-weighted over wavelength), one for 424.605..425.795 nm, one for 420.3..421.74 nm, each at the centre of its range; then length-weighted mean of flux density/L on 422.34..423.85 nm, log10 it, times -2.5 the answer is 0.25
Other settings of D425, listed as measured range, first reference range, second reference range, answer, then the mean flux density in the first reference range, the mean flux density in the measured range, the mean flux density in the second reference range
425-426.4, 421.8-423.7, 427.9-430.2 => -0.070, 5.64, 6.14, 6.08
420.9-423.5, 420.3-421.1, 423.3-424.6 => 0.316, 7.3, 6.25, 6.86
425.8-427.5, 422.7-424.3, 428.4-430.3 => -0.087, 6.07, 6.24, 5.82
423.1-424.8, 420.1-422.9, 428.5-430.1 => -0.124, 6.49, 6.76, 5.88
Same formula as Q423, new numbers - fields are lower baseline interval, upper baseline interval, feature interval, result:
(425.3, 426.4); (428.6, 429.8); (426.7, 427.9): 0.05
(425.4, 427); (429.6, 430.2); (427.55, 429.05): -0.10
